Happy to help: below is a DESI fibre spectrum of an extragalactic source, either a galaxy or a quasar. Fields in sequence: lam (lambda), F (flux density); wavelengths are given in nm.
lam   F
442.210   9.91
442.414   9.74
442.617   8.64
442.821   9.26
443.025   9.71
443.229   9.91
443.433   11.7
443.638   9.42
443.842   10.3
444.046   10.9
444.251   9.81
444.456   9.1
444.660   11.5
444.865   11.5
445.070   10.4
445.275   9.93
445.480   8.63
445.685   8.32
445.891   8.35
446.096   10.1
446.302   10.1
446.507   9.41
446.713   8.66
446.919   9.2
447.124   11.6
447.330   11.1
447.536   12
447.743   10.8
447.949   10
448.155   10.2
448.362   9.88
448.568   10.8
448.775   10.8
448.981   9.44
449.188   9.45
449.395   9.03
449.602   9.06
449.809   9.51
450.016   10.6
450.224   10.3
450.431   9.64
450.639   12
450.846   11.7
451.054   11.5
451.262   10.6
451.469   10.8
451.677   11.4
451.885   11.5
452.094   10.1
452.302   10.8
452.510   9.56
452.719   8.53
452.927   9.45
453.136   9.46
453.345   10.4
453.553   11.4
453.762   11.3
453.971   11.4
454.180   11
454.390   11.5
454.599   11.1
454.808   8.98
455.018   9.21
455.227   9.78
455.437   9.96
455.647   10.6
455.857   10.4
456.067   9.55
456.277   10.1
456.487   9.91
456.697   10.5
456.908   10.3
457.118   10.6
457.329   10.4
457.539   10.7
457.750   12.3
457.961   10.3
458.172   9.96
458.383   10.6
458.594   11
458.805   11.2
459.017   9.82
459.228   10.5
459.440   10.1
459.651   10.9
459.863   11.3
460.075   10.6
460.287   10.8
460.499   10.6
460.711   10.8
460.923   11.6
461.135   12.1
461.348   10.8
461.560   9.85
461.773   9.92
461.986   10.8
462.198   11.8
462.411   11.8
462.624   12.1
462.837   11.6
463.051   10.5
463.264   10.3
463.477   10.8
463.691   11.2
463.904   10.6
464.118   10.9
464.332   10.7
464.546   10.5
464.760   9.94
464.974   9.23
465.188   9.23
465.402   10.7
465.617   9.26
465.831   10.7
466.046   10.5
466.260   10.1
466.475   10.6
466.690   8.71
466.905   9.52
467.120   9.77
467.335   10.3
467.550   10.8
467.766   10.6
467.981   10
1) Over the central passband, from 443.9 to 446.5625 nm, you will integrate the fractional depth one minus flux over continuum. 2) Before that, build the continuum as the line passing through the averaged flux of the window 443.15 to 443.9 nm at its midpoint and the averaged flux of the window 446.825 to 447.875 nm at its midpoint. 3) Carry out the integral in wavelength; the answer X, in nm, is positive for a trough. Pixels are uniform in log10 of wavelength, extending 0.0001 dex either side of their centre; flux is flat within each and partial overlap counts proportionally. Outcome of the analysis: 0.18 nm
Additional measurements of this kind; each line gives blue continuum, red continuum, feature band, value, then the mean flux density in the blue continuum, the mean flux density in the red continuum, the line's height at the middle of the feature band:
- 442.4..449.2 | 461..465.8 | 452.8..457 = 0.02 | 10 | 10.7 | 10.4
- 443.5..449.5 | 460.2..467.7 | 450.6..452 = -0.16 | 10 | 10.6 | 10.2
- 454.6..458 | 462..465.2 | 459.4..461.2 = -0.07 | 10.3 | 10.8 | 10.5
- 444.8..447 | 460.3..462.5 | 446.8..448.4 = -0.16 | 9.48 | 11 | 9.64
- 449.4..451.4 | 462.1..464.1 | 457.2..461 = 0.07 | 10.5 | 11.2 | 11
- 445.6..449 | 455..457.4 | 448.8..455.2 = -0.16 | 10.1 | 10.1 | 10.1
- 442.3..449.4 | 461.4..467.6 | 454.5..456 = 0.03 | 10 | 10.4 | 10.2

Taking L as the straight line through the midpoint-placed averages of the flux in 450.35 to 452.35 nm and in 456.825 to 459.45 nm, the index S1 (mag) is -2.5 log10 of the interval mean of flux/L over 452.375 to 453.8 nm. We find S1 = 0.10 mag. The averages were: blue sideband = 11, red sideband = 10.6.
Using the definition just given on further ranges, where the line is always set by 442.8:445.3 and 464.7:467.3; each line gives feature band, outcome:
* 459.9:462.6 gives -0.11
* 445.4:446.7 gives 0.13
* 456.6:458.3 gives -0.06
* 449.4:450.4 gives 0.05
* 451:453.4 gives -0.02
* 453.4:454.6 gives -0.12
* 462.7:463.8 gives -0.10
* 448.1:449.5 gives 0.03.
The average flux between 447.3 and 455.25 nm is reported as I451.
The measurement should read 10.4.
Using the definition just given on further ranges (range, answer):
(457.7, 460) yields 10.7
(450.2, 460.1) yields 10.5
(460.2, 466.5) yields 10.7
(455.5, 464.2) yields 10.7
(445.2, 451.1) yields 10.1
